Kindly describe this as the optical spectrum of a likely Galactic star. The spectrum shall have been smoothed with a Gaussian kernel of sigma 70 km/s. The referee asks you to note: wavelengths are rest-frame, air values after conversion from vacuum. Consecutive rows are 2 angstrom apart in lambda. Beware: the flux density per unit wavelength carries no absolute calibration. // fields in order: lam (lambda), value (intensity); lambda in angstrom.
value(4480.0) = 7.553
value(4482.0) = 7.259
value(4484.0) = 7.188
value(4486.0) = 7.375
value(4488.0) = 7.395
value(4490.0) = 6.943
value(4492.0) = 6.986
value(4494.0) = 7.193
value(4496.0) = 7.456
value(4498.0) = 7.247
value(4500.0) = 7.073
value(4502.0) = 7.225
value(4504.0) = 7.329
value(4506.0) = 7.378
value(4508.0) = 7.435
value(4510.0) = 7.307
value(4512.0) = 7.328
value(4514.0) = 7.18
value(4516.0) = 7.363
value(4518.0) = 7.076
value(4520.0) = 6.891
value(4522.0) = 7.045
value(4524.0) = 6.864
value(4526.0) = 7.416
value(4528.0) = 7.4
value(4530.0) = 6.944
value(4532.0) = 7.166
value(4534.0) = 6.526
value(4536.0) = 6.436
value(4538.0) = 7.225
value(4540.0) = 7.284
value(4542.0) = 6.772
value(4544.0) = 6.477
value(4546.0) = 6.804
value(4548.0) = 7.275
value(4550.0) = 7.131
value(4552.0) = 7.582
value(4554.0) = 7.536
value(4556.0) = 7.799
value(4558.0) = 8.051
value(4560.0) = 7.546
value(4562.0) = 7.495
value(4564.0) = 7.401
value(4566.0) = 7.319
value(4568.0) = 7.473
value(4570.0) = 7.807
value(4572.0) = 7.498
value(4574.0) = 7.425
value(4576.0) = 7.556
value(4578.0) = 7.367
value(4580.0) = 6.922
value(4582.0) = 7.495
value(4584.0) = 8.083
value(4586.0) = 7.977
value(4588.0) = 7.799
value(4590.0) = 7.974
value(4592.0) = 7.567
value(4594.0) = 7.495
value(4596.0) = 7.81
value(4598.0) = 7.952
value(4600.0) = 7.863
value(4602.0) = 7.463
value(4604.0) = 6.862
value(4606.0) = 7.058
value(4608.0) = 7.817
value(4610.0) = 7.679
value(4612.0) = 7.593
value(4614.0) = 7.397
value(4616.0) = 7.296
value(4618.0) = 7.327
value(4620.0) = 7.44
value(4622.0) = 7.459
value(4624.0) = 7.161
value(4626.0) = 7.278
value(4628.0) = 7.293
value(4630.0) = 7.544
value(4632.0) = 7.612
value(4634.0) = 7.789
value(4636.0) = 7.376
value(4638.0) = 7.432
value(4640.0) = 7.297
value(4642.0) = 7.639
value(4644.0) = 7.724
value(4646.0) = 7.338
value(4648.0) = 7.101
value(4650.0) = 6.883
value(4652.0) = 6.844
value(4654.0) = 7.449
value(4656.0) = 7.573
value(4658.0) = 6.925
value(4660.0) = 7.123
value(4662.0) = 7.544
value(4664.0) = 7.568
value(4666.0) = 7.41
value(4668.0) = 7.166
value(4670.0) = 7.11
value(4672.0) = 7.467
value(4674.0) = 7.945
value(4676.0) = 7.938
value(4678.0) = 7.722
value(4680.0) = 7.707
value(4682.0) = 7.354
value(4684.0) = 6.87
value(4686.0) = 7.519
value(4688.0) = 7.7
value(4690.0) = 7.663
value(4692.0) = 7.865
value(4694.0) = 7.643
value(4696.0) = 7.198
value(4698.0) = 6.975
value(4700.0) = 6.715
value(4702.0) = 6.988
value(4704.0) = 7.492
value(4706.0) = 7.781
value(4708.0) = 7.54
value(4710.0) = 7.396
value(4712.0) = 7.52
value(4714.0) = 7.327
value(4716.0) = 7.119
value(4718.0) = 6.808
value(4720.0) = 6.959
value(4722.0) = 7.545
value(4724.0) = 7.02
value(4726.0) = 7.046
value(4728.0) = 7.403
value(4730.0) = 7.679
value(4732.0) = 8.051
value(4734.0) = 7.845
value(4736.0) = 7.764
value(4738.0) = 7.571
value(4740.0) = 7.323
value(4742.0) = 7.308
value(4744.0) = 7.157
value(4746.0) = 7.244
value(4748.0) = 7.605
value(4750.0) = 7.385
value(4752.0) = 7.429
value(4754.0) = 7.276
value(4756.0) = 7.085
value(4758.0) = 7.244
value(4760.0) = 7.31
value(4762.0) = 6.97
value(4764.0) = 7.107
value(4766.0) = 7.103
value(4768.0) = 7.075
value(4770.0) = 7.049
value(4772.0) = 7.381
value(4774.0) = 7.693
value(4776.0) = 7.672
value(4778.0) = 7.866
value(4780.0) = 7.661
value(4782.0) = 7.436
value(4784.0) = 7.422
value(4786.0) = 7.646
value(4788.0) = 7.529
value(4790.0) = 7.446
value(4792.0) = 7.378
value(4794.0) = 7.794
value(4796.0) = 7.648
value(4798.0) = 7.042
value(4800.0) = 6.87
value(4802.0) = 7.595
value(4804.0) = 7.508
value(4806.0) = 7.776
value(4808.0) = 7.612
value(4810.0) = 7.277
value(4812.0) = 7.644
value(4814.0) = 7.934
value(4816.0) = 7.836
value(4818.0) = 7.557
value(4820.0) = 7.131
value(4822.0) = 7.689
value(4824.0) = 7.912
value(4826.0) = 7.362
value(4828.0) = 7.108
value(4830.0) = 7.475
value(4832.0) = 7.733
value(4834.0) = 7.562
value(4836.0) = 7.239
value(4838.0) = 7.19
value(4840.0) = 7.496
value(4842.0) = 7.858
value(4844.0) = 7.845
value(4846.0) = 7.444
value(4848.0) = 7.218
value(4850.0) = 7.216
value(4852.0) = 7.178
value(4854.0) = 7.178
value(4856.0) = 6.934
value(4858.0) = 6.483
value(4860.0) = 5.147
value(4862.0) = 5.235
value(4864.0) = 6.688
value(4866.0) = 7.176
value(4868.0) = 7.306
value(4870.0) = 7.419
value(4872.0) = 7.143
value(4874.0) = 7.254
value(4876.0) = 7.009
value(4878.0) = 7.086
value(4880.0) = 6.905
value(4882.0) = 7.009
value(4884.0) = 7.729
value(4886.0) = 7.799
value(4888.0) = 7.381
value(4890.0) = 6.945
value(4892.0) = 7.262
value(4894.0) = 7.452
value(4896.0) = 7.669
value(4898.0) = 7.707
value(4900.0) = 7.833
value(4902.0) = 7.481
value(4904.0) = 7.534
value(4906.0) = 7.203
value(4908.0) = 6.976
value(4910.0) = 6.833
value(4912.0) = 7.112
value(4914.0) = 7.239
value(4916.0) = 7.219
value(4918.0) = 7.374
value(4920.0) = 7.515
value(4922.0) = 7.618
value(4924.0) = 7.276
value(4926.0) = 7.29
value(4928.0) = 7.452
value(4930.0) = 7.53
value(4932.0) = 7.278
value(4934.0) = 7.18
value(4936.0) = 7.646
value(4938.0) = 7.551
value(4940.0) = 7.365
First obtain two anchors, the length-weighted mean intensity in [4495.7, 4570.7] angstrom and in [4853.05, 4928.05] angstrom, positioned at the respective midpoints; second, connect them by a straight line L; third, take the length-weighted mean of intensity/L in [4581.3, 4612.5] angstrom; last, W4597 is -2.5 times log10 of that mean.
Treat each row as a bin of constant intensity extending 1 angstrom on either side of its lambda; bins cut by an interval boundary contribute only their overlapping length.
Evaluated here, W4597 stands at -0.06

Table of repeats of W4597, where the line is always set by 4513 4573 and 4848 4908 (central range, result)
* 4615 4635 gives -0.03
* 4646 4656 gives 0.01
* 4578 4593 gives -0.07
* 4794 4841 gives -0.05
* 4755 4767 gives 0.00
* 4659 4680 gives -0.05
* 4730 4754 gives -0.05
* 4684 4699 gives -0.04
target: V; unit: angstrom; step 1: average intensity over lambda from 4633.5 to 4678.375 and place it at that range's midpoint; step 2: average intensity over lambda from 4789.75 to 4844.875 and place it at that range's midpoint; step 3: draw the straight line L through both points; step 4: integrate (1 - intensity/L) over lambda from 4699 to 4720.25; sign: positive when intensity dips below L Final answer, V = 0.54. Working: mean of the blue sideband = 7.4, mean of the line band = 7.25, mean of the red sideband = 7.52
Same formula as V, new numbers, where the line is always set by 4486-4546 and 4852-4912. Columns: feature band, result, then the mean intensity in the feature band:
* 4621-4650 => -1.2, 7.41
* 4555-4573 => -1.2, 7.6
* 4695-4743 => -1.6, 7.35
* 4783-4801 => -0.8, 7.42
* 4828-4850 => -1.2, 7.47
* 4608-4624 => -0.8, 7.46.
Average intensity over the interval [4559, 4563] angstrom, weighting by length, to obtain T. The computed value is 7.52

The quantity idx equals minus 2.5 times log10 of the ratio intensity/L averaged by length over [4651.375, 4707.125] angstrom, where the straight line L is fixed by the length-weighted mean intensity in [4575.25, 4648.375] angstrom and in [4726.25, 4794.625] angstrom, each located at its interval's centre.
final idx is 0.01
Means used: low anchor 7.51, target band 7.41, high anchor 7.43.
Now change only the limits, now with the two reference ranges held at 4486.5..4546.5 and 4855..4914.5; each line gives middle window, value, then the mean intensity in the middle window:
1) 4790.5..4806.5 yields -0.05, 7.44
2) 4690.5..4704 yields -0.02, 7.27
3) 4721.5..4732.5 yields -0.05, 7.43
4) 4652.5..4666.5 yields -0.04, 7.35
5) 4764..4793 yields -0.05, 7.44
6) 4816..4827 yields -0.07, 7.56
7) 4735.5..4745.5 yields -0.04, 7.4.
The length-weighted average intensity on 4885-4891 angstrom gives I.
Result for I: 7.38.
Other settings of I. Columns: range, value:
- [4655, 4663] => 7.29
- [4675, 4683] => 7.68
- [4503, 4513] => 7.36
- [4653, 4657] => 7.51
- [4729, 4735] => 7.86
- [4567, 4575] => 7.55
